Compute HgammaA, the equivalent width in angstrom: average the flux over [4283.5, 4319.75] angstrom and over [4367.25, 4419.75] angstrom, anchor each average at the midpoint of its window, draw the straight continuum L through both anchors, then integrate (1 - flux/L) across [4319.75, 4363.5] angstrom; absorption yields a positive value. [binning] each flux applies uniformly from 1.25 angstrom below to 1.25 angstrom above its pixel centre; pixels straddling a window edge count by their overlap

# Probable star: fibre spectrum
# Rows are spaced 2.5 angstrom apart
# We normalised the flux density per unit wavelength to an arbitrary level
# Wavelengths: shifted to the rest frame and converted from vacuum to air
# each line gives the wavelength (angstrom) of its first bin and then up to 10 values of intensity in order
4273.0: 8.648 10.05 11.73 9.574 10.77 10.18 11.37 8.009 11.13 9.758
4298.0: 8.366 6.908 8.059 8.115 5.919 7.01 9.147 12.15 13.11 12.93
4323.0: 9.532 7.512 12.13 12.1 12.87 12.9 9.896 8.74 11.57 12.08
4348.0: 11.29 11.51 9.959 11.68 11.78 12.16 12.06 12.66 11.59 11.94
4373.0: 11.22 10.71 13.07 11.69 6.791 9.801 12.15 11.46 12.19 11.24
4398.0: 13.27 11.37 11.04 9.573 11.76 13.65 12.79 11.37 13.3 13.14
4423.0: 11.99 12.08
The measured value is -4.03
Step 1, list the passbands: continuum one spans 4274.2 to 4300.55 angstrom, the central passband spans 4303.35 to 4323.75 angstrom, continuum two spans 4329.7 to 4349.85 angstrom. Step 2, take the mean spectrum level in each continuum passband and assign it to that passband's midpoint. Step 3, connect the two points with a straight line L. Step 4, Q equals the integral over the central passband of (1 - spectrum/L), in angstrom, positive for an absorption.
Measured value 2.0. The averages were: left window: 9.93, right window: 11.4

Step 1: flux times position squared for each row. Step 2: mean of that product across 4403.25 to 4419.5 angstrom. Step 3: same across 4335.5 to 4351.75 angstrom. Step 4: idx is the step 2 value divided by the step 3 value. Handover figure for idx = 1.13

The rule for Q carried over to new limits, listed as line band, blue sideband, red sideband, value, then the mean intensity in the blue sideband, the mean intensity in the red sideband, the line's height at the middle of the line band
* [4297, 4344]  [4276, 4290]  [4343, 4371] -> 5.1 angstrom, 10.5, 11.7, 11.1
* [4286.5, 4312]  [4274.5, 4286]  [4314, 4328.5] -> 5.4 angstrom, 10.5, 11.1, 10.8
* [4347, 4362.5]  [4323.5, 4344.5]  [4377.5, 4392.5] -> -0.8 angstrom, 10.9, 10.8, 10.9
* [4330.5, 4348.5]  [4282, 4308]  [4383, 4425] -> -2.2 angstrom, 9.09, 11.7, 10.2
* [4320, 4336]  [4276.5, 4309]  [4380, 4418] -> -2.1 angstrom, 9.25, 11.4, 9.97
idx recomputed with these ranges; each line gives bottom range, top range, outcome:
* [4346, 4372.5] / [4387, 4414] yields 1.04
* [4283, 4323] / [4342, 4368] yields 1.26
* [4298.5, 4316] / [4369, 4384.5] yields 1.40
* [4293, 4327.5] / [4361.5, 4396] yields 1.26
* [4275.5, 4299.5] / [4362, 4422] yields 1.22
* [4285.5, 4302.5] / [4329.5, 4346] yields 1.26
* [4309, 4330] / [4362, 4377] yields 1.15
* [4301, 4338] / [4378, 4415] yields 1.16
